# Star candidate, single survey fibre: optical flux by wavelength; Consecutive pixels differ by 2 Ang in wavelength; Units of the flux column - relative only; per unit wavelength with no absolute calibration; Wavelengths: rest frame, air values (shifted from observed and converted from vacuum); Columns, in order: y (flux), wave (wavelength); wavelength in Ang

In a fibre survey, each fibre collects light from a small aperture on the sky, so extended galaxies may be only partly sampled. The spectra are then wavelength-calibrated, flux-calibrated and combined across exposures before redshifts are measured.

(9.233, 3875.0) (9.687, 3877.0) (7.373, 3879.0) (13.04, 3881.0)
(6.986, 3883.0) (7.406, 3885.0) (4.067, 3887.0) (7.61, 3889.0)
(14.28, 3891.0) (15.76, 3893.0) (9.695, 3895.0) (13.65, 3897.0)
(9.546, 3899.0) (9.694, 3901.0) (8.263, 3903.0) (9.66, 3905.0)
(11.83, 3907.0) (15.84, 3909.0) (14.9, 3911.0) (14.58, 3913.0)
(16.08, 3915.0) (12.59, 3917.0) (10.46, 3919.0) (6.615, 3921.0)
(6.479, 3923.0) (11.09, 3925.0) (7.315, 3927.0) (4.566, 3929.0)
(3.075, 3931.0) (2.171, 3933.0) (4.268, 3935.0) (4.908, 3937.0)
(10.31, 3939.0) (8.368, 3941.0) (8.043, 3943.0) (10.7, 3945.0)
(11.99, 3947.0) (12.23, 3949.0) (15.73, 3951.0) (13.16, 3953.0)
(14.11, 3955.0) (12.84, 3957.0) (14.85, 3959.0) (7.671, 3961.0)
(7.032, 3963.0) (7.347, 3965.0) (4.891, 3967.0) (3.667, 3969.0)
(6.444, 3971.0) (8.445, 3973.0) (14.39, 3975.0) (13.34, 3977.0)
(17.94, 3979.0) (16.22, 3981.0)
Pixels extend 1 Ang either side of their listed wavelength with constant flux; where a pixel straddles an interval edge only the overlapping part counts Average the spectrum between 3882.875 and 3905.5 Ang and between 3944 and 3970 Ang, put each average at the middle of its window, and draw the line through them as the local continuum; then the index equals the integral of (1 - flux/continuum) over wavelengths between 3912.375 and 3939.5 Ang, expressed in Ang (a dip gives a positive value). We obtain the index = 5.6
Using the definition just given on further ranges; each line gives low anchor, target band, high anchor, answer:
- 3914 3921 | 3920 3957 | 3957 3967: 6.1 Ang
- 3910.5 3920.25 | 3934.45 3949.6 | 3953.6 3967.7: 3.3 Ang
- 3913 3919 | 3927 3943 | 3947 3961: 9.3 Ang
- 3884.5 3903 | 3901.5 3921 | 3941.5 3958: -2.7 Ang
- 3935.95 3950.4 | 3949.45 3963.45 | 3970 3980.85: -2.2 Ang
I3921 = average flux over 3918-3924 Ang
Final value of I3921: 7.85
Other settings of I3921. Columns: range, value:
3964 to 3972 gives 5.59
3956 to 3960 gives 13.8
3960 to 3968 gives 6.74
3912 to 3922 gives 12.1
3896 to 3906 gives 10.2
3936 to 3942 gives 7.86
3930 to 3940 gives 4.95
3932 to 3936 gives 3.22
